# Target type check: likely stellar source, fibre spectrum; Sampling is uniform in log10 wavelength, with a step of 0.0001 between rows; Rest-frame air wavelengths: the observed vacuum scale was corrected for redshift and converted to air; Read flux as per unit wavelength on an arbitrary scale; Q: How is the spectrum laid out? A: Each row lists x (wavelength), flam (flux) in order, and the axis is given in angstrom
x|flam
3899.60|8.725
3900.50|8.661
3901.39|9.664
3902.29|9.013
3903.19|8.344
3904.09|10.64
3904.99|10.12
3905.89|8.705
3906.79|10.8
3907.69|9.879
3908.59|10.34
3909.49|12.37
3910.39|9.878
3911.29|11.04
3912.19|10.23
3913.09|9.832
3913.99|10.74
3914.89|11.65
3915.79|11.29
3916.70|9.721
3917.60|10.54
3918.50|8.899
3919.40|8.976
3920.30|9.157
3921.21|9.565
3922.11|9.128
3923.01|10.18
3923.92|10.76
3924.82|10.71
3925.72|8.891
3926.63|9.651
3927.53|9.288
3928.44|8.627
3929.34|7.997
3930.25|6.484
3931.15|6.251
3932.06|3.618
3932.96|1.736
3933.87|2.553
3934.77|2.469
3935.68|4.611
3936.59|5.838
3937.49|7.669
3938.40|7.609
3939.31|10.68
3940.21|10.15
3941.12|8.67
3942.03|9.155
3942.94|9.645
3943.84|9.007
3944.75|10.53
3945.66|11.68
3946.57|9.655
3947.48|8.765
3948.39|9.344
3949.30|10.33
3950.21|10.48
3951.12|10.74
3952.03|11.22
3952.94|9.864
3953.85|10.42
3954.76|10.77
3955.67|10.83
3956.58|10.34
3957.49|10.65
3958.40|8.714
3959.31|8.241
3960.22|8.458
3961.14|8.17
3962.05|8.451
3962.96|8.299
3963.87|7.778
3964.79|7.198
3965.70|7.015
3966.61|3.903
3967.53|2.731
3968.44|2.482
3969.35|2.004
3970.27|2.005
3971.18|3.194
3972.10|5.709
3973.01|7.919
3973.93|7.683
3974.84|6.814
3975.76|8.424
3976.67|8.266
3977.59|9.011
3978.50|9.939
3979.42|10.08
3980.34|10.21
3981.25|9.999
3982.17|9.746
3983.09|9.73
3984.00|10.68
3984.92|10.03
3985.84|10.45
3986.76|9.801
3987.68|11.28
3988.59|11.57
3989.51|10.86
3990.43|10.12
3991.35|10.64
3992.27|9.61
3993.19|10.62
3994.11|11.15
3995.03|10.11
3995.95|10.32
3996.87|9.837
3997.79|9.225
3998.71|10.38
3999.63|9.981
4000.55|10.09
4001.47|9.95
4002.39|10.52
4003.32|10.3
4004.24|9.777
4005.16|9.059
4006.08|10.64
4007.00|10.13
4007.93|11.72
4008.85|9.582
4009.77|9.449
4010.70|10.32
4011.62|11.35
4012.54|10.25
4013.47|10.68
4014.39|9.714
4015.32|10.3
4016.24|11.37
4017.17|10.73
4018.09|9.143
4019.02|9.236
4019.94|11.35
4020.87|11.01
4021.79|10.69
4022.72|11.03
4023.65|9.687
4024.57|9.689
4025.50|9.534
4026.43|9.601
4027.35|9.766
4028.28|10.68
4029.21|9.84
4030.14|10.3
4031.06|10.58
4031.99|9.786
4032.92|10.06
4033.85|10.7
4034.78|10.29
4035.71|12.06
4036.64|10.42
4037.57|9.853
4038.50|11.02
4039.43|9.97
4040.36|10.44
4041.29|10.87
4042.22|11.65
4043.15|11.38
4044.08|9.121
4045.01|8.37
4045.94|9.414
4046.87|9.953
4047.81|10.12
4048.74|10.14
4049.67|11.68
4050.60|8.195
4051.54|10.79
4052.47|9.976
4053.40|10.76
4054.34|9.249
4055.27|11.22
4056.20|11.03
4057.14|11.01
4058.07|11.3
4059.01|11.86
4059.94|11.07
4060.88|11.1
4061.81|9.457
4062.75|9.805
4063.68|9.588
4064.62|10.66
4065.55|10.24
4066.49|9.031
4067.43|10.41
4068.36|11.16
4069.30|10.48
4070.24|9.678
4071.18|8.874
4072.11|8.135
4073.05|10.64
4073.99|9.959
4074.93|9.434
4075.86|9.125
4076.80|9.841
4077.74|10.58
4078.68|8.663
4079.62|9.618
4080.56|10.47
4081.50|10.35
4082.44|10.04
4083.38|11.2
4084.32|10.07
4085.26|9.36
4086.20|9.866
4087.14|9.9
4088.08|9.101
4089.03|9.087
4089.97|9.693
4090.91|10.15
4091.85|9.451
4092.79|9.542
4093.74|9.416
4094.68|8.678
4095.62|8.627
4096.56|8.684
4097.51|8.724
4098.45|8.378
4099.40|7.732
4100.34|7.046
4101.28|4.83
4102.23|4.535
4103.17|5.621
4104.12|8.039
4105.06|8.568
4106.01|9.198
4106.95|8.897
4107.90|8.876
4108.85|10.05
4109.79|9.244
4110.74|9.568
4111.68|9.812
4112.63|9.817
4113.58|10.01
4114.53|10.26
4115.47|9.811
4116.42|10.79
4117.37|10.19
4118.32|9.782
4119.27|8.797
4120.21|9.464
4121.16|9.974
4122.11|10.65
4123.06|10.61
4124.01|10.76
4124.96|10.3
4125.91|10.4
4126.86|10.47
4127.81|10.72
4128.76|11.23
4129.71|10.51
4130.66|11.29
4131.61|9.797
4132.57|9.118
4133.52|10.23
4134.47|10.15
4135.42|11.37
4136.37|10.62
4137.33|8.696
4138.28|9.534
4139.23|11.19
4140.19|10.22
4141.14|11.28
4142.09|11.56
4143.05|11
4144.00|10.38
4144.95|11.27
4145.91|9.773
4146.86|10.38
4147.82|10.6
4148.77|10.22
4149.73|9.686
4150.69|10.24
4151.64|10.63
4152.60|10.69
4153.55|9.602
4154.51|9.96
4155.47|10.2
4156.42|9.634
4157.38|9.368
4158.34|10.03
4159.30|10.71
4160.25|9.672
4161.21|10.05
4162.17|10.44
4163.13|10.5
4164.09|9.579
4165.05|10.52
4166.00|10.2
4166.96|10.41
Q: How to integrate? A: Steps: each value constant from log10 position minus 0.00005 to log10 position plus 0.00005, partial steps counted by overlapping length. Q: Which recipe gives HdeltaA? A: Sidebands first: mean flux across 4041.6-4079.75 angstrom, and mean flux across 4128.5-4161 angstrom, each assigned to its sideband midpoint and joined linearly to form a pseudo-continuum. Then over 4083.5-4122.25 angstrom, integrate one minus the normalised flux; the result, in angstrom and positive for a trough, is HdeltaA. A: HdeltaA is 4.5 angstrom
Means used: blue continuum 10.1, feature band 9.04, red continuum 10.3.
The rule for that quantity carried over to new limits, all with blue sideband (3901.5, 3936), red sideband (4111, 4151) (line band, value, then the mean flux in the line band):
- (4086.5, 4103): 2.69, 8.41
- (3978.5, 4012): -3.20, 10.3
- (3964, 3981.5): 5.07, 6.54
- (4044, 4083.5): -1.01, 10.1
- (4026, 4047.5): -1.38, 10.3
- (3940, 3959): -2.08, 10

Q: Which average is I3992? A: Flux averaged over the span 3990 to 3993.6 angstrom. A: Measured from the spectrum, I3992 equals 10.2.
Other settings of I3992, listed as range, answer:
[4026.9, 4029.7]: 10.1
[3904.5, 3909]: 9.97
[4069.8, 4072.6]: 8.91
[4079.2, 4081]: 10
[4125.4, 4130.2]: 10.7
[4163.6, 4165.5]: 10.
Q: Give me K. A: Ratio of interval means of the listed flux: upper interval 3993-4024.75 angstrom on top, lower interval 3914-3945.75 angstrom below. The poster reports 1.2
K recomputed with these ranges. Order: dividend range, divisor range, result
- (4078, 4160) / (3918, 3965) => 1.12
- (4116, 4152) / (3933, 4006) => 1.19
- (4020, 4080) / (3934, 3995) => 1.18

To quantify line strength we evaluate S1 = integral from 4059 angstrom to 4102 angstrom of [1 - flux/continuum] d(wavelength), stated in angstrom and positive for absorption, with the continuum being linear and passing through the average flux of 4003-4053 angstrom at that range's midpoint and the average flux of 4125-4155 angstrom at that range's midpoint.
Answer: 3.4 angstrom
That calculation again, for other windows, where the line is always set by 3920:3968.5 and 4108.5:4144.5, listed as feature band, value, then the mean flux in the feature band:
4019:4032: -1.48 angstrom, 10.2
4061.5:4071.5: -0.36 angstrom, 9.96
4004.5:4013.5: -1.28 angstrom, 10.3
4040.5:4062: -2.21 angstrom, 10.4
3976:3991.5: -2.42 angstrom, 10.1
